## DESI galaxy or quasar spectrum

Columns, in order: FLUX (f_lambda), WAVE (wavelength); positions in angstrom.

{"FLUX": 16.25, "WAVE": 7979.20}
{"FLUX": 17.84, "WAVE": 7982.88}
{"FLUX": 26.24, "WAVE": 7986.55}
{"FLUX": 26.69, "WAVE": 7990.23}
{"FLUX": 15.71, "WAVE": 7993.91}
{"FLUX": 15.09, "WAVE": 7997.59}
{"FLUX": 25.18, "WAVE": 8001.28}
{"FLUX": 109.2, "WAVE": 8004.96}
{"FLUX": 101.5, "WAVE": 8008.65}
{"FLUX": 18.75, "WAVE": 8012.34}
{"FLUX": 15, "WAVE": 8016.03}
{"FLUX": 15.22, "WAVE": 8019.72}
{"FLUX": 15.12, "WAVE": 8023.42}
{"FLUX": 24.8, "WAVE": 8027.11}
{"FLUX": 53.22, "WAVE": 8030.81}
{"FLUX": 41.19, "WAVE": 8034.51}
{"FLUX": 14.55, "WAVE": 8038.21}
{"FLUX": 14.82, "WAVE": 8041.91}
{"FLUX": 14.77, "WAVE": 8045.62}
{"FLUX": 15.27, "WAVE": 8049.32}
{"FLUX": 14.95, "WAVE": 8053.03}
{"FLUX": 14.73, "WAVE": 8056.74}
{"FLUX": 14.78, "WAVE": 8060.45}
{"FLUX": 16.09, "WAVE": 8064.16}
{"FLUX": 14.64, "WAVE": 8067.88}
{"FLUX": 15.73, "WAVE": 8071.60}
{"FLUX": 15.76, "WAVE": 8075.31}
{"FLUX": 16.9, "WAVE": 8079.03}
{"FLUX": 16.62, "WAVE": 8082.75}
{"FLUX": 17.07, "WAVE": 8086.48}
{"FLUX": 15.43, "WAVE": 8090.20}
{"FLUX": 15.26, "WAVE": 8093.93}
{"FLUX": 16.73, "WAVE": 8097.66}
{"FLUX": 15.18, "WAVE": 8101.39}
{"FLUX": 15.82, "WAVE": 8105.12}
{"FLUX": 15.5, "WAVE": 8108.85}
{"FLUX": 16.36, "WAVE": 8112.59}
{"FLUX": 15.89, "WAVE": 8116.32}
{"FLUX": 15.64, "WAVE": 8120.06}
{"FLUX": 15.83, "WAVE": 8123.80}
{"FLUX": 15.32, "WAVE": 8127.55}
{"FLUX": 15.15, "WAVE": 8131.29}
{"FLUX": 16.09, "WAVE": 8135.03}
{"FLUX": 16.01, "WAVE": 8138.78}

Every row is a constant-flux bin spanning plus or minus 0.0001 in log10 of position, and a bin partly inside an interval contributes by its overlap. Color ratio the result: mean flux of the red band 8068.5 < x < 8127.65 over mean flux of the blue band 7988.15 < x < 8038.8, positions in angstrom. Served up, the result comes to 0.45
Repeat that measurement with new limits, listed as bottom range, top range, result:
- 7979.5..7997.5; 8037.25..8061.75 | 0.72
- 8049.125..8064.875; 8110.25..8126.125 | 1.05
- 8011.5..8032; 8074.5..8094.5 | 0.71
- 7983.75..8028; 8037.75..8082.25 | 0.45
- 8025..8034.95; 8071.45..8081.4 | 0.42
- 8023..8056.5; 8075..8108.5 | 0.70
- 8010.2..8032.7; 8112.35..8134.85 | 0.63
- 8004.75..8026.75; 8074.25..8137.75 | 0.40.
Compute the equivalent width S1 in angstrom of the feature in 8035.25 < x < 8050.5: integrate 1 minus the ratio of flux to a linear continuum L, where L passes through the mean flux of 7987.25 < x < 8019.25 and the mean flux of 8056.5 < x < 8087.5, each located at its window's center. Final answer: 5.41 angstrom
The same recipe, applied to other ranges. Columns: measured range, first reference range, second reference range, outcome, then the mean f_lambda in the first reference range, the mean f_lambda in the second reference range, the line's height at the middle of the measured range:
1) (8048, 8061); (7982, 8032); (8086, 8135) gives 5.5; 34.3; 15.8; 25.8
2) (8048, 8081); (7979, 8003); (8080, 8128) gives 4.0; 20.7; 15.9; 17.6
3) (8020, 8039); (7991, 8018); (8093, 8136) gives 3.4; 42.2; 15.7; 36.1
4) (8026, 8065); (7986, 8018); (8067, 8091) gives 7.7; 39.7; 16.1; 26.4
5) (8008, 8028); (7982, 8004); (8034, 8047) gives -4.9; 24.8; 19.5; 22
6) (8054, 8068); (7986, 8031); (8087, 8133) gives 5.6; 35.1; 15.7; 25.1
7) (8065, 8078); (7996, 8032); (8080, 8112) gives 4.2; 39.2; 16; 22.9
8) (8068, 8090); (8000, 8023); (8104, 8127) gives 8.4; 46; 15.8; 26.4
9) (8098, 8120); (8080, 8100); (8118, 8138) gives 0.2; 16.2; 15.6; 15.9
